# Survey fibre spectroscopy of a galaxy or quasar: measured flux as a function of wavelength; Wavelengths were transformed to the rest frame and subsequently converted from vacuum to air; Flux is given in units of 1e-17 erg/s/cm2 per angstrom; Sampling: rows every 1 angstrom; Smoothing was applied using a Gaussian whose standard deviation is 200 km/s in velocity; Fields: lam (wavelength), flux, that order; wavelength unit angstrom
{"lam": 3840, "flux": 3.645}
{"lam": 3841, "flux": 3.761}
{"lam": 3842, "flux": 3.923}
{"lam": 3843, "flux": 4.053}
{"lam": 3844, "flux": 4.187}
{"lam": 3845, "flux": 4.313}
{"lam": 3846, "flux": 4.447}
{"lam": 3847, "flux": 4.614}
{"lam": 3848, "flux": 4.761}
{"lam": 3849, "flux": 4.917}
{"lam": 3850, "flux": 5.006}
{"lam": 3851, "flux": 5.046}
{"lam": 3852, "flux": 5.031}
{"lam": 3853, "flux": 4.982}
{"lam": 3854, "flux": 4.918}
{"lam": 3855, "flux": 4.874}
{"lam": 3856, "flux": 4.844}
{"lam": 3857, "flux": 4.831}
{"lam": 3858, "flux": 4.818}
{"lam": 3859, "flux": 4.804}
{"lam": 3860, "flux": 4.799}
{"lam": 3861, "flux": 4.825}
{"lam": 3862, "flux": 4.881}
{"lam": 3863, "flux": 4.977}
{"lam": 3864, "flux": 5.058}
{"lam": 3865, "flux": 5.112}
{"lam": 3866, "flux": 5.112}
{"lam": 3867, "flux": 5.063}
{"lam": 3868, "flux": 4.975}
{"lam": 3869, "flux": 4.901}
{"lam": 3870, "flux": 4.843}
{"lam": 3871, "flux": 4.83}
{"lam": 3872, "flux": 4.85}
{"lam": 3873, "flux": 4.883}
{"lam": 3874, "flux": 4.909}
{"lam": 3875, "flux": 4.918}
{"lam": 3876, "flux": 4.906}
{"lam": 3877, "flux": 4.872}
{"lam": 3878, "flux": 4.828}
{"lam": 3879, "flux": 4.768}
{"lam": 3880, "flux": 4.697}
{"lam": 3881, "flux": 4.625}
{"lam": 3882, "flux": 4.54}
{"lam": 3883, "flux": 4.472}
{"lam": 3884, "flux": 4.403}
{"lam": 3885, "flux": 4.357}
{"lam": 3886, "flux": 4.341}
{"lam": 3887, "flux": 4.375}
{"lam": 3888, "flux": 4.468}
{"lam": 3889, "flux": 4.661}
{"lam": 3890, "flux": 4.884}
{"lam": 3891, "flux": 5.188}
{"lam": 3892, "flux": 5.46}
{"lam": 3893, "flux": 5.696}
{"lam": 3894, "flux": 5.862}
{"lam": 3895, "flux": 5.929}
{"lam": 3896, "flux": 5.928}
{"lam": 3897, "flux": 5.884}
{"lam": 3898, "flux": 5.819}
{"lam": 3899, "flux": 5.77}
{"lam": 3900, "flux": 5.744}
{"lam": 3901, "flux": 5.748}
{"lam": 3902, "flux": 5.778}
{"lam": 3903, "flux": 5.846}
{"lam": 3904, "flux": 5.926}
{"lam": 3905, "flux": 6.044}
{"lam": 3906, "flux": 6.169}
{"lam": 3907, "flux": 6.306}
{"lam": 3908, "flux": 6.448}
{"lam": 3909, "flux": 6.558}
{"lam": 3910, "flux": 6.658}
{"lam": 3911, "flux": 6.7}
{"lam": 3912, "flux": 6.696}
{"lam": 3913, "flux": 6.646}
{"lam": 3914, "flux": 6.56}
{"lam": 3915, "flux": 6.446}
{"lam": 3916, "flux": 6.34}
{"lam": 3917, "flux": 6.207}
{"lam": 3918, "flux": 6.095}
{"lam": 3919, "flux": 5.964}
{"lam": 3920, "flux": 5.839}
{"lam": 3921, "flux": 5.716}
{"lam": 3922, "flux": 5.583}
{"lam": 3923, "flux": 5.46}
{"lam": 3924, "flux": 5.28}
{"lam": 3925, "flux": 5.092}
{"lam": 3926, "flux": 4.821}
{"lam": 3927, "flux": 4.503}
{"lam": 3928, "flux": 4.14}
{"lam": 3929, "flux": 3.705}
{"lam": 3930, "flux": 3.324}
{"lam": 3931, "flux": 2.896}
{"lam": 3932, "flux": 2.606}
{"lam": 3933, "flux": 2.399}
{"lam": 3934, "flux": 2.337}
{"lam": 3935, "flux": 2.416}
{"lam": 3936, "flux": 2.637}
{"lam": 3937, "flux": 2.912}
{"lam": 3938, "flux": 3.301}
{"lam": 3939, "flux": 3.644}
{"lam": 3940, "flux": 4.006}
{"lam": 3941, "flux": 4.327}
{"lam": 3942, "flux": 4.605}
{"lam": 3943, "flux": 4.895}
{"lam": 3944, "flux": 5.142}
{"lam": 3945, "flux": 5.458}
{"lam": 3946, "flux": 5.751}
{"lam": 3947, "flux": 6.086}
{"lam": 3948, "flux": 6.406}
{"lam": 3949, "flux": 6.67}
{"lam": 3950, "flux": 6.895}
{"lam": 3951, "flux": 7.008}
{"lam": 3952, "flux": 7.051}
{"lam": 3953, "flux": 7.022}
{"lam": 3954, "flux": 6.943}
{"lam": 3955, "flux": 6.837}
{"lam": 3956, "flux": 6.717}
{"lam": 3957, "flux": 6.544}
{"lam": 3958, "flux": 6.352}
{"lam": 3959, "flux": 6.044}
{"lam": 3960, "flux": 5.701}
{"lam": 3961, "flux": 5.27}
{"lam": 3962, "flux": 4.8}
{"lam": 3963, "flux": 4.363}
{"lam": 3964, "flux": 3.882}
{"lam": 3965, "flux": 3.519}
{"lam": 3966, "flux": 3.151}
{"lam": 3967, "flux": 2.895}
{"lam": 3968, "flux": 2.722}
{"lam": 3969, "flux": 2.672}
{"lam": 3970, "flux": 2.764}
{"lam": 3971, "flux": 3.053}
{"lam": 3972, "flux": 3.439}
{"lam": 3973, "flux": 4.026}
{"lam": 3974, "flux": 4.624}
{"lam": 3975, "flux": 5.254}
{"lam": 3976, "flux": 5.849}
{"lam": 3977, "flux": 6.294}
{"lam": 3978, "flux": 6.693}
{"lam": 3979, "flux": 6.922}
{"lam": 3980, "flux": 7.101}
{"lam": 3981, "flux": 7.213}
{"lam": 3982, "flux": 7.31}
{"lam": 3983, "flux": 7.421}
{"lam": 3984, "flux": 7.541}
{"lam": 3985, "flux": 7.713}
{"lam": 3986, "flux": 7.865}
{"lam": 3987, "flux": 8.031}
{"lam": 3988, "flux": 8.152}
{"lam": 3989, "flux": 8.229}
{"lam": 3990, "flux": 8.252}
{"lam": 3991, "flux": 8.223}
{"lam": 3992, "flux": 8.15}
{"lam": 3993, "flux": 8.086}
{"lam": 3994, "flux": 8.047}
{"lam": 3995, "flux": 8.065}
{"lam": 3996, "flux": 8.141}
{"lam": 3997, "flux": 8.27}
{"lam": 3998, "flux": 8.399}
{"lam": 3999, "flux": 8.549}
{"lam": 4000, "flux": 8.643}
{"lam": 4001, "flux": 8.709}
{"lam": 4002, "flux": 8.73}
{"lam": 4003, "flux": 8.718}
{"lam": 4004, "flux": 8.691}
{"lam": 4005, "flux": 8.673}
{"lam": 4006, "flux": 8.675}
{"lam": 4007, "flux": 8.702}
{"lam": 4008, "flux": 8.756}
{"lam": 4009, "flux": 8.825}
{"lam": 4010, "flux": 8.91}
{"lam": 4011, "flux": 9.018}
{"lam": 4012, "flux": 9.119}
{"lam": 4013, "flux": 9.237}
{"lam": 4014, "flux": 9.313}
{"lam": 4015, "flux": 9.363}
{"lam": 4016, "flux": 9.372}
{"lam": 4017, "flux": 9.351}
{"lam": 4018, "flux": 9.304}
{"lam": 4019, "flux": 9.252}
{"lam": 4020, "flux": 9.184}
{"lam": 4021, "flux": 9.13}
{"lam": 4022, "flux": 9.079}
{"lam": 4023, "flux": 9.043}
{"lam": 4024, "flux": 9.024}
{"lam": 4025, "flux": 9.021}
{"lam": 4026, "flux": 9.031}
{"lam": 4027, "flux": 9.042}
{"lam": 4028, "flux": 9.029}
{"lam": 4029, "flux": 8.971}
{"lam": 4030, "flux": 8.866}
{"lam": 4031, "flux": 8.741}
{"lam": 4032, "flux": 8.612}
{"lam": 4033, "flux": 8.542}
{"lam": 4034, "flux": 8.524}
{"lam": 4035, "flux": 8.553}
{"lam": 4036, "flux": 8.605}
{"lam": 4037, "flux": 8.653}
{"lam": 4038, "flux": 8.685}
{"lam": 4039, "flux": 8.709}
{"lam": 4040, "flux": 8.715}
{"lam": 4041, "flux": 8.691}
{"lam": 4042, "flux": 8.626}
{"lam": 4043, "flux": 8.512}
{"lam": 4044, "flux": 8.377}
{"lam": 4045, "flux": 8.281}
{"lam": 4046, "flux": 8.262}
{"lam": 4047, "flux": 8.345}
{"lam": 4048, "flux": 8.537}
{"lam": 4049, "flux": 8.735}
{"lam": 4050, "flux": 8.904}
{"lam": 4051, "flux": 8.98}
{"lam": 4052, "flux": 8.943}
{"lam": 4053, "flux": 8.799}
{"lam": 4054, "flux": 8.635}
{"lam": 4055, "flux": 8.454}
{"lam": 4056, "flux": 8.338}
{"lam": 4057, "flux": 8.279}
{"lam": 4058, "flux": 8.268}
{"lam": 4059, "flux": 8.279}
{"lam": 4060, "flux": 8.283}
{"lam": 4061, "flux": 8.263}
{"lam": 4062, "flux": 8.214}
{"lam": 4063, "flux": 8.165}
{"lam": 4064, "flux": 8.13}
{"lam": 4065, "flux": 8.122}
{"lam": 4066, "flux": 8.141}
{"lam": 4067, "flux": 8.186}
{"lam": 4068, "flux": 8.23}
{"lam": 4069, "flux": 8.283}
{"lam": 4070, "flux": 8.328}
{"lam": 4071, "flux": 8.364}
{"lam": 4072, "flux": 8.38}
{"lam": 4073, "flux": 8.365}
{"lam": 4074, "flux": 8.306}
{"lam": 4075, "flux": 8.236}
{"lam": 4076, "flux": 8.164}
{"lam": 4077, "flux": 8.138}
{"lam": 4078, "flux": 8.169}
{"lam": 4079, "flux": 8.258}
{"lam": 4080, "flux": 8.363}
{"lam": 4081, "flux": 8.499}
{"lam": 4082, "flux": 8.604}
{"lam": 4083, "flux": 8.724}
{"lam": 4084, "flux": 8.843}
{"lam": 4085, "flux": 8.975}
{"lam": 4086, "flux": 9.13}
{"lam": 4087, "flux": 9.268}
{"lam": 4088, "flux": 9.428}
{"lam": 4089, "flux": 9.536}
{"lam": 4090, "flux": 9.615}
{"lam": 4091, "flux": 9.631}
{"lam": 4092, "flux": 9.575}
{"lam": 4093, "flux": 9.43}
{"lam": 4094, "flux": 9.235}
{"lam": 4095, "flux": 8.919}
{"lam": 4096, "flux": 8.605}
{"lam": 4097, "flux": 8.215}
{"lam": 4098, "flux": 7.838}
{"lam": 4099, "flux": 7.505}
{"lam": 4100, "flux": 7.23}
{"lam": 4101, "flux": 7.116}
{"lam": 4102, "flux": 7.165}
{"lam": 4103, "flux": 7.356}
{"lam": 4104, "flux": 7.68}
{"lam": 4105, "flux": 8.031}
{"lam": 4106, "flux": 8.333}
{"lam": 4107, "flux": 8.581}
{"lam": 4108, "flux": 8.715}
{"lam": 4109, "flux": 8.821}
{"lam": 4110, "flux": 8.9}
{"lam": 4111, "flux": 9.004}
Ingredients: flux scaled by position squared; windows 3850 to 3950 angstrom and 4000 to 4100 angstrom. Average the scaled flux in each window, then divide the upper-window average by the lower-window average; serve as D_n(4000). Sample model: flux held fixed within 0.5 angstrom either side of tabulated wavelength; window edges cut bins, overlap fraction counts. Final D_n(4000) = 1.85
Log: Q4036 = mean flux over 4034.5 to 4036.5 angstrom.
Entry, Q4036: 8.58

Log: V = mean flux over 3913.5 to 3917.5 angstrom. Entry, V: 6.39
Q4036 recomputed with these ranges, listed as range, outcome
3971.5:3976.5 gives 4.64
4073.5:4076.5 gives 8.24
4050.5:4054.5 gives 8.84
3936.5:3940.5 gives 3.47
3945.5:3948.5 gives 6.08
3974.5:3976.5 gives 5.55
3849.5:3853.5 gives 5.02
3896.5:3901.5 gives 5.79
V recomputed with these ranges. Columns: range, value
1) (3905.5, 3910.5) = 6.43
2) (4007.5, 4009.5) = 8.79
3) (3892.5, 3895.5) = 5.83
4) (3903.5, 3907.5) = 6.11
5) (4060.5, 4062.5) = 8.24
